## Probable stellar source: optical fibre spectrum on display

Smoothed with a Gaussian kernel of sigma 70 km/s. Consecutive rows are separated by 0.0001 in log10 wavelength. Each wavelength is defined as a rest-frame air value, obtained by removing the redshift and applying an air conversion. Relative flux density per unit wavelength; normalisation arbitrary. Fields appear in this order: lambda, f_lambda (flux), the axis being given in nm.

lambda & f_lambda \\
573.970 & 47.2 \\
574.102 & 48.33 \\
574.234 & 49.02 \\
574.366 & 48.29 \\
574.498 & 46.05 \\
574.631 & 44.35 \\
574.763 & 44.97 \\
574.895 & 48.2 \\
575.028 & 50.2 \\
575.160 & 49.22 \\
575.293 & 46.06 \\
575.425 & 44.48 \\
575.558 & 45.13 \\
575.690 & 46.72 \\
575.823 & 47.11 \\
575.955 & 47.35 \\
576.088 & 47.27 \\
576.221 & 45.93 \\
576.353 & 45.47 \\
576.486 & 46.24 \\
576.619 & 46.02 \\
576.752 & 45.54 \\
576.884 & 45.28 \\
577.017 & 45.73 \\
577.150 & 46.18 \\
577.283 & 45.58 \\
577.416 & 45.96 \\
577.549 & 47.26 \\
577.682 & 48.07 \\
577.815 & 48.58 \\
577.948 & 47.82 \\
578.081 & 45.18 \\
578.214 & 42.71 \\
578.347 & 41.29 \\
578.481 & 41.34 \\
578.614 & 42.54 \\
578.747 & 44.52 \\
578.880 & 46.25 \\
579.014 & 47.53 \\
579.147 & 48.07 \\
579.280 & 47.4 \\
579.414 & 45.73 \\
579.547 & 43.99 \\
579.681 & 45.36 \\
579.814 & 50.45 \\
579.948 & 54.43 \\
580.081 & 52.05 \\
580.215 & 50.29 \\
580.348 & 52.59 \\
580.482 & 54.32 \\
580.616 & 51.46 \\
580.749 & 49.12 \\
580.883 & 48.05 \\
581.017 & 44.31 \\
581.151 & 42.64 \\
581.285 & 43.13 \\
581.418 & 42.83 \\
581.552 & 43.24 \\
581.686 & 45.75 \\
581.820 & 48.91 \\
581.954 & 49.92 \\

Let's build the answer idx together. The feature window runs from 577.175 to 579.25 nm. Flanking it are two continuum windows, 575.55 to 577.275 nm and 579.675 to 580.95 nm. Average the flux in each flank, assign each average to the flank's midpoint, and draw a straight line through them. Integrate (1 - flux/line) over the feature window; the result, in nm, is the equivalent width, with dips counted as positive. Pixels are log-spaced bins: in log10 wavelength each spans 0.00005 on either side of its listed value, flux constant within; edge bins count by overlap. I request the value 0.12 nm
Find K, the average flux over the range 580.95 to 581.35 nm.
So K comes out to 43.3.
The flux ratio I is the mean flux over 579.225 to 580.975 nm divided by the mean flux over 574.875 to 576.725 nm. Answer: 1.06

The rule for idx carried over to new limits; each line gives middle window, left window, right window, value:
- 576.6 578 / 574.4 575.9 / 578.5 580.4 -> 0.02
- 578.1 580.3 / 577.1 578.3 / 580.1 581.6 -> 0.02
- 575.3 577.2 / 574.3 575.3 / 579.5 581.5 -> 0.06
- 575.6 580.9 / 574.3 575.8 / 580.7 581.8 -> -0.15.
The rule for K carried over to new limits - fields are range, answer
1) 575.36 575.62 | 44.7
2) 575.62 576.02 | 47.1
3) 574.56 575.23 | 47.3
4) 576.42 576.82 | 46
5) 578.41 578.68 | 41.8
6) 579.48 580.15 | 49.3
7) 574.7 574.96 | 46.7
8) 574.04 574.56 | 48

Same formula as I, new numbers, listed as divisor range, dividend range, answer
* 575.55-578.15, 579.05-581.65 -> 1.03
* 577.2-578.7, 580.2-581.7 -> 1.05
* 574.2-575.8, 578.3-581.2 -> 1.01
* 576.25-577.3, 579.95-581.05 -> 1.11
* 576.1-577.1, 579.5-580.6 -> 1.10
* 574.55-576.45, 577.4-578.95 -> 0.97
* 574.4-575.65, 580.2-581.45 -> 1.03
